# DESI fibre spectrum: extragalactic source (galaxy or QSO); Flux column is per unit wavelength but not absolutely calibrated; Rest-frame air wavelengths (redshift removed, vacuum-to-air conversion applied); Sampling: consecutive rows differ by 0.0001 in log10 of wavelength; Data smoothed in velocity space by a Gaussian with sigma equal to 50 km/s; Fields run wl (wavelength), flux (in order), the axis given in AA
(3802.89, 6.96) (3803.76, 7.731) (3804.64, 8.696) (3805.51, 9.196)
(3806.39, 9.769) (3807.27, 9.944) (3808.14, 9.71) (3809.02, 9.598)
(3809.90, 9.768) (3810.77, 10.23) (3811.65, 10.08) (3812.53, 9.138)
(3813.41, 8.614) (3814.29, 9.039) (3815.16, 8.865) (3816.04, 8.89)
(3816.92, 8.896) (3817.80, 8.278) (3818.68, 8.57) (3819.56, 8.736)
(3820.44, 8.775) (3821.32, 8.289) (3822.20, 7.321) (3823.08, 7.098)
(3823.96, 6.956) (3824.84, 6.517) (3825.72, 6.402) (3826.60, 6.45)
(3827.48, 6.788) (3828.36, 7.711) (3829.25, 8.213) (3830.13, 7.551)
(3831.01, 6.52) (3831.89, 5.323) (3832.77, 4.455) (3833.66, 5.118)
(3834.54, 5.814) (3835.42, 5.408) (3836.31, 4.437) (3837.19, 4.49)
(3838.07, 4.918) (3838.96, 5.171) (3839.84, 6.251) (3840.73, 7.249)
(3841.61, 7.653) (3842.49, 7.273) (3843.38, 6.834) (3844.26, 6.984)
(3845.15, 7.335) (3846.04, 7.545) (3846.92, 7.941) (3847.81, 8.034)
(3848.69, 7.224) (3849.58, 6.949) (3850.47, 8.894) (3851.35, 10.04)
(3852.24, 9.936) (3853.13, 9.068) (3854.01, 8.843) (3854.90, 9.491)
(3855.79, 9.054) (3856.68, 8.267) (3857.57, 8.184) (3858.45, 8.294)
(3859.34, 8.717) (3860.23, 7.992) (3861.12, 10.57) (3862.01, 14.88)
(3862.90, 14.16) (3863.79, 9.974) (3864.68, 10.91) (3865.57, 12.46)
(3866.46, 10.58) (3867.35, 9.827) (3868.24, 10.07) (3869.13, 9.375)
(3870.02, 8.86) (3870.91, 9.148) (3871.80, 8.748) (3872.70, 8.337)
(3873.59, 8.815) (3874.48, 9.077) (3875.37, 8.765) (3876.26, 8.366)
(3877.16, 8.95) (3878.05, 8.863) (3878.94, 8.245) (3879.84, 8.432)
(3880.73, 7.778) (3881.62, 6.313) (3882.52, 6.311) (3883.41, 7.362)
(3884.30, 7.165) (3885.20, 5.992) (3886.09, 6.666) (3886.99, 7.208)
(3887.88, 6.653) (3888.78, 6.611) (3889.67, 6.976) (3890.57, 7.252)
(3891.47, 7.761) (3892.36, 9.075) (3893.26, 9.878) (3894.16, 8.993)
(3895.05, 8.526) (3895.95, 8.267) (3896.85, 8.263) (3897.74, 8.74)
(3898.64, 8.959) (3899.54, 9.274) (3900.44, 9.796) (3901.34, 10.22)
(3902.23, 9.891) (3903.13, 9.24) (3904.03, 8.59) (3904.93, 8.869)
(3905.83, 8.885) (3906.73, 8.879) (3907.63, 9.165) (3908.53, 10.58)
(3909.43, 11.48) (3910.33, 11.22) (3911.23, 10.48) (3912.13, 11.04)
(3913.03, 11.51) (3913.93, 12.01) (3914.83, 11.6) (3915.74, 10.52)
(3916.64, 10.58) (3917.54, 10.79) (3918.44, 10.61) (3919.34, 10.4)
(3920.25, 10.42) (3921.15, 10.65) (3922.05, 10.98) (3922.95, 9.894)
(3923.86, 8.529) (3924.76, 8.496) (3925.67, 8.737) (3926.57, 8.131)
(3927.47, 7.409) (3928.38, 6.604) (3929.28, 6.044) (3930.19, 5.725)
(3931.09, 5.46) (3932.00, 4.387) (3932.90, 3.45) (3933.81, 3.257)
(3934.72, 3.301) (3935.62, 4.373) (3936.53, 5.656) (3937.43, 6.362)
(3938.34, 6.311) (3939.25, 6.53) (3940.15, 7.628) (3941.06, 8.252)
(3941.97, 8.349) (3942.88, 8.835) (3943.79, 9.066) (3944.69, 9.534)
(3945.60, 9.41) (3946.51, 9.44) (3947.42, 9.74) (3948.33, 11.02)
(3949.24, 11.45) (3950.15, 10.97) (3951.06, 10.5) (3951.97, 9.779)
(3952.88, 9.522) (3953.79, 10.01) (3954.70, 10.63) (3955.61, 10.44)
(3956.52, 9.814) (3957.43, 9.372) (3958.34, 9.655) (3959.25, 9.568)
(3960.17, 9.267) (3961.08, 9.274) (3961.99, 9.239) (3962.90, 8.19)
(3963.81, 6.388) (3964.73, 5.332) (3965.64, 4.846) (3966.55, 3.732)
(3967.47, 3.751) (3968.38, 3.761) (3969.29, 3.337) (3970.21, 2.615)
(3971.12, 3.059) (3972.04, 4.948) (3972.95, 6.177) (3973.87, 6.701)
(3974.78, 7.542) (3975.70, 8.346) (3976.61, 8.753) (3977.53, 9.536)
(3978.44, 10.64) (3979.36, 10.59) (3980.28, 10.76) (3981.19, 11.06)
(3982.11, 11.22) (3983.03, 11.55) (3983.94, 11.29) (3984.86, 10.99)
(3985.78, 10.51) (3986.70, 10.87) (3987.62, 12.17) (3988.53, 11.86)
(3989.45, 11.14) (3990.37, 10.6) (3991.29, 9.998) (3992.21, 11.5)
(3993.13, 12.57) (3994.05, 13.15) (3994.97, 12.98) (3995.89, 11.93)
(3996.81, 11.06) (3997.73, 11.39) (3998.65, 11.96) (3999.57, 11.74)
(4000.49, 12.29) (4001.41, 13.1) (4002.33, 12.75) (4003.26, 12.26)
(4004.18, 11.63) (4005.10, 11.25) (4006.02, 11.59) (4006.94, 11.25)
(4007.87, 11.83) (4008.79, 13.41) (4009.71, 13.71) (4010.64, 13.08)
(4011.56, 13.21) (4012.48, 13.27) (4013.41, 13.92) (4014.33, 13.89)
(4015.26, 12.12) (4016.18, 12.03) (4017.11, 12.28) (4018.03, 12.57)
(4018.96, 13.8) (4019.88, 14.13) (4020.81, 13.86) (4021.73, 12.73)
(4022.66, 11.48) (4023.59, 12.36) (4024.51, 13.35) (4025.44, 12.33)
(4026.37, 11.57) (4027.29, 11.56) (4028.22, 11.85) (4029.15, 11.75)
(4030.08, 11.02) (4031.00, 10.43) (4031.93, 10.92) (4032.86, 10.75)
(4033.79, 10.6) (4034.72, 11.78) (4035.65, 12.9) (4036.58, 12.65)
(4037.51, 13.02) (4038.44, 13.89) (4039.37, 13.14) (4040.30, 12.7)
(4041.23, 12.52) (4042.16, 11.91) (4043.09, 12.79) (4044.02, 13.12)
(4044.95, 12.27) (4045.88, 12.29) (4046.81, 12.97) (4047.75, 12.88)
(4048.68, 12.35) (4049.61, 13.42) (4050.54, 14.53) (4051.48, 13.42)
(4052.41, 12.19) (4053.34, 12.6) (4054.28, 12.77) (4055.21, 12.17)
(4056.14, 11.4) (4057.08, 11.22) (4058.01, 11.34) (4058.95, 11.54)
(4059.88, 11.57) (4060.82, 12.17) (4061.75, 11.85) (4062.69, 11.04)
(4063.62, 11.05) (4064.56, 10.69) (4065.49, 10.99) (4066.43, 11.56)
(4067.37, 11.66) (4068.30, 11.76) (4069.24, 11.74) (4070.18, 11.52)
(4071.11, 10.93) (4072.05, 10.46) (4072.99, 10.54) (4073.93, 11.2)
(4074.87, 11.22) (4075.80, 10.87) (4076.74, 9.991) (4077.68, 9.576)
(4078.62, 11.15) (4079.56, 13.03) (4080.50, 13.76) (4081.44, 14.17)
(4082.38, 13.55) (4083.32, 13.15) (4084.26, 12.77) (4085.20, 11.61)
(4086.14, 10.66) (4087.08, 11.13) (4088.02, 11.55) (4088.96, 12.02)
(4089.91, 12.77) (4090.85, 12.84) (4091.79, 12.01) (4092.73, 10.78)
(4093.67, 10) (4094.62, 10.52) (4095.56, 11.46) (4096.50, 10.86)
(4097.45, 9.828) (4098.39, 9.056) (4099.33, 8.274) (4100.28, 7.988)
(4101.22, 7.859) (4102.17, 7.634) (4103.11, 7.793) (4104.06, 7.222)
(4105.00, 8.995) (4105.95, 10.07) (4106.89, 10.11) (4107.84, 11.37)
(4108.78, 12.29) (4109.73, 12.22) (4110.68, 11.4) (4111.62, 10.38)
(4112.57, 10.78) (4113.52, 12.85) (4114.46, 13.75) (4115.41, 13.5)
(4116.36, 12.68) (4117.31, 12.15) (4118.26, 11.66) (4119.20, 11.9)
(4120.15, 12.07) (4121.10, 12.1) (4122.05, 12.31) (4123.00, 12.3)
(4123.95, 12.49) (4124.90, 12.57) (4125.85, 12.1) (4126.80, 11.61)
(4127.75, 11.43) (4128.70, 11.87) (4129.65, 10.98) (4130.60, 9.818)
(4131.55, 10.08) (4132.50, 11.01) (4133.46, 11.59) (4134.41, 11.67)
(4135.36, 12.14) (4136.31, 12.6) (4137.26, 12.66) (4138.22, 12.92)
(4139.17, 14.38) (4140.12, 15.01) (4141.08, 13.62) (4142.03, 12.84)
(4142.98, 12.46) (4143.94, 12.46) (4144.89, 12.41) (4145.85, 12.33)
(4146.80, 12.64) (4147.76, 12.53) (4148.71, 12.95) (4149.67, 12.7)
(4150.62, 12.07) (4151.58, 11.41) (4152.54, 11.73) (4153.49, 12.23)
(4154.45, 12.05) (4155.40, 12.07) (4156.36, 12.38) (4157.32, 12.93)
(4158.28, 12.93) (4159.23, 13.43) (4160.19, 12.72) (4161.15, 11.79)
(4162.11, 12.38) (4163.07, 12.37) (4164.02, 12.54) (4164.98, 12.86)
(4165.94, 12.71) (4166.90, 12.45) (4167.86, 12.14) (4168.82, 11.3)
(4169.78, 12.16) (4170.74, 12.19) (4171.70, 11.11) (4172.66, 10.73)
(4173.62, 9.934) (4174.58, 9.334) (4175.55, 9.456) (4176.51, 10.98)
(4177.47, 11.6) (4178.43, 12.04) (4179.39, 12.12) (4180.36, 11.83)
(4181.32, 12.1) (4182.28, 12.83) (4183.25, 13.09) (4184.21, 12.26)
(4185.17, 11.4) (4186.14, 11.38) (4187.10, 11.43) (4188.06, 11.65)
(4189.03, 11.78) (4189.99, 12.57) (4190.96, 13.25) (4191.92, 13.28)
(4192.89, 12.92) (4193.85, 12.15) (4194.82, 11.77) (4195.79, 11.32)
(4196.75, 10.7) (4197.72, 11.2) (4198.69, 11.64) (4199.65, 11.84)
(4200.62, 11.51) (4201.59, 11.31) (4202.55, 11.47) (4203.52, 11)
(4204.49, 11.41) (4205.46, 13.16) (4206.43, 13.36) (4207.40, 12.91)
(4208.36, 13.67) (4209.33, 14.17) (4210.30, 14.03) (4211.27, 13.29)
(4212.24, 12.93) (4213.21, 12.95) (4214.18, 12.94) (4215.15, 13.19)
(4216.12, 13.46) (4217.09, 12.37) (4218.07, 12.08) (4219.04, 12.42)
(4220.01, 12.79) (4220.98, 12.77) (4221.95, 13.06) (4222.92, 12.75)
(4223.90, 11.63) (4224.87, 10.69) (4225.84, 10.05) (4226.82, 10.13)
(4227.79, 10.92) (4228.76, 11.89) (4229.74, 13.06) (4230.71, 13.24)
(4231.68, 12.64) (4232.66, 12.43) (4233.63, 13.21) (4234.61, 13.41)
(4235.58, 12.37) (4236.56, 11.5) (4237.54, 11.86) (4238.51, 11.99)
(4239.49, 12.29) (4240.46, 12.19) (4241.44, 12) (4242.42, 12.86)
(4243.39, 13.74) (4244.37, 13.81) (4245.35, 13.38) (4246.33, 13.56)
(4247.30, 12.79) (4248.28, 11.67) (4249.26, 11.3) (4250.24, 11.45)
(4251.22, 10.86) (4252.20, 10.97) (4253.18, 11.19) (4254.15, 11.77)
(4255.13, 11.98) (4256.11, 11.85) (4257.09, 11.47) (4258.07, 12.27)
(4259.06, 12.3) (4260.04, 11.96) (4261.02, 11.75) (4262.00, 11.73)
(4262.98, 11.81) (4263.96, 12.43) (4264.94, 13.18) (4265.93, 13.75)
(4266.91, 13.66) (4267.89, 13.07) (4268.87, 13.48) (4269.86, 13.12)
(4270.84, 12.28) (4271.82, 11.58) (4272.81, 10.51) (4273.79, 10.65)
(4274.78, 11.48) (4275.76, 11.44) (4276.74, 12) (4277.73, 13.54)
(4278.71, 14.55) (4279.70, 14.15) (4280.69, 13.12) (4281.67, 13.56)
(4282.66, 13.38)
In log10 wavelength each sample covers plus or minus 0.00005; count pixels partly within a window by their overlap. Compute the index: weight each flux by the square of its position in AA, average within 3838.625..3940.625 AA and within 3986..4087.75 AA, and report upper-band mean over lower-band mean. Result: 1.53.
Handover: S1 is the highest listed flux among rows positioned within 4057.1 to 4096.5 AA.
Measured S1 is 14.17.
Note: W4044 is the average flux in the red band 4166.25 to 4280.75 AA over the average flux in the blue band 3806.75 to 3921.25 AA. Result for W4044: 1.42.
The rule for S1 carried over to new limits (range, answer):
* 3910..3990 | 12.17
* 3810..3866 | 14.88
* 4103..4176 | 15.01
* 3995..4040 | 14.13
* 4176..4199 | 13.28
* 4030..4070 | 14.53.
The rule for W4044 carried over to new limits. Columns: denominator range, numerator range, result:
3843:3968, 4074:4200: 1.35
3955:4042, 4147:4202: 1.12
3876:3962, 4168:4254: 1.40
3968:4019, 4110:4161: 1.14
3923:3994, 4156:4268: 1.47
